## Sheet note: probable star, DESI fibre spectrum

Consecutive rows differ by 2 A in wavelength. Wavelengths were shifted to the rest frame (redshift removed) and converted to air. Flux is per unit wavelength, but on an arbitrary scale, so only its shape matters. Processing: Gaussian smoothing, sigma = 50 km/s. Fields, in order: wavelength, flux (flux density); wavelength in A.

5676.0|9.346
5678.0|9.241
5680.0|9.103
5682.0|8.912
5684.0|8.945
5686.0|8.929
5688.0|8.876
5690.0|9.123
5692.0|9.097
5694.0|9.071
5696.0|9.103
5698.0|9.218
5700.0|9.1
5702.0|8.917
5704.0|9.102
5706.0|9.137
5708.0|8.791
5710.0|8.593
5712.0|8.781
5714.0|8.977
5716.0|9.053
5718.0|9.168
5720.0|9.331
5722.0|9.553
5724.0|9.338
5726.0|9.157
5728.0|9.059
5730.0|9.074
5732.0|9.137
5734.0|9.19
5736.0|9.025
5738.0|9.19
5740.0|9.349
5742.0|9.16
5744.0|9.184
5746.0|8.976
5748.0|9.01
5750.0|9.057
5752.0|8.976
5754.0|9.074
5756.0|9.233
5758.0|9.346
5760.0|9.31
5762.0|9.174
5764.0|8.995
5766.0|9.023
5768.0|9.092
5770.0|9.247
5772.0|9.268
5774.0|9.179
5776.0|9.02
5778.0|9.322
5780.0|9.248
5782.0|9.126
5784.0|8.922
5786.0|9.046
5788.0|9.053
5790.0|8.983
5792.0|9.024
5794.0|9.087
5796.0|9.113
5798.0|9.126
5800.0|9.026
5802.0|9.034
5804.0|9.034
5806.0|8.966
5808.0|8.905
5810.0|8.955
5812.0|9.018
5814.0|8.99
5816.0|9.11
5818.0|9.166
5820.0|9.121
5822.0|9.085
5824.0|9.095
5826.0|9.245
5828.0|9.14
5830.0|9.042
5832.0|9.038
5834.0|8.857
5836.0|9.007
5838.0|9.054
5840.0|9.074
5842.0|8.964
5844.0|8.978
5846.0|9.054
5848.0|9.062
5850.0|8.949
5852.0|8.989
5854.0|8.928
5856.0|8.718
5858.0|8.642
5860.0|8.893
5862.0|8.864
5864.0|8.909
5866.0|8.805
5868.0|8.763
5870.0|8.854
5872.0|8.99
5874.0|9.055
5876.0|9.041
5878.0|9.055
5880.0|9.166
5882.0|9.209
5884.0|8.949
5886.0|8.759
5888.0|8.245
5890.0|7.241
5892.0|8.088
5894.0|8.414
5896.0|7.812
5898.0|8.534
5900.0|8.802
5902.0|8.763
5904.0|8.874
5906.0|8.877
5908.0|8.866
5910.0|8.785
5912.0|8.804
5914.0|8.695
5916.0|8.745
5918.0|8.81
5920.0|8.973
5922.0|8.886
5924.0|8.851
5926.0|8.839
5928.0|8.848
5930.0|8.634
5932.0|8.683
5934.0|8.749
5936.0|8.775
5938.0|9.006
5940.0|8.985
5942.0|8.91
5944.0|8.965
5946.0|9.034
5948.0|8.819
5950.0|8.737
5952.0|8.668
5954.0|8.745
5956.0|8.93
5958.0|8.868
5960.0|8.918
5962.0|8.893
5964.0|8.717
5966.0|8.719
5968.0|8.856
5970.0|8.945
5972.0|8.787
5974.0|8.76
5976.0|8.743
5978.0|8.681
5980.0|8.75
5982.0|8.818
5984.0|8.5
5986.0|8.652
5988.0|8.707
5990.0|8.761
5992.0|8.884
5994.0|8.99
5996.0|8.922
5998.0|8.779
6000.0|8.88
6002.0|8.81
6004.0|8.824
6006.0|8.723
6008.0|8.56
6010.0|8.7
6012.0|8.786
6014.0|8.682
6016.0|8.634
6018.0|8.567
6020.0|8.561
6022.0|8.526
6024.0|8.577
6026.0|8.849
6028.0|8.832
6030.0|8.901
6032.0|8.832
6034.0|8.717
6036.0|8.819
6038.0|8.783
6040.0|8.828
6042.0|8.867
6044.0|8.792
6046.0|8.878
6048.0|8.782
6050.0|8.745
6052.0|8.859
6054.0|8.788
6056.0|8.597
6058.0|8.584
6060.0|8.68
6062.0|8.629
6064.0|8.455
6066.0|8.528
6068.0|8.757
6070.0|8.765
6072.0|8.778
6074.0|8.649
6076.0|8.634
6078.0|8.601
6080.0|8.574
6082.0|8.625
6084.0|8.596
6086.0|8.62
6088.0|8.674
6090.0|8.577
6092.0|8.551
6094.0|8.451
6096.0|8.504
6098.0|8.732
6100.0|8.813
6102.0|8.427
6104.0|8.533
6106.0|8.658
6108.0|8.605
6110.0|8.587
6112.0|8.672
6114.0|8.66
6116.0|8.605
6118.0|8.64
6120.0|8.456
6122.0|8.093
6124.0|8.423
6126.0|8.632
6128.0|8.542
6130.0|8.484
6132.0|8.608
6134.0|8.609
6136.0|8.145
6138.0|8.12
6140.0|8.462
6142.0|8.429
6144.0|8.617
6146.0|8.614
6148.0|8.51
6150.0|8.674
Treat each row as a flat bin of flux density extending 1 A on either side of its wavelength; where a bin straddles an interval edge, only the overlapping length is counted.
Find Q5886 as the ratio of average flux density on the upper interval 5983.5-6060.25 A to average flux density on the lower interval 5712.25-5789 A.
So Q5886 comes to 0.96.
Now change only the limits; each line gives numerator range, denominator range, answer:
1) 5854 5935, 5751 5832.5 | 0.96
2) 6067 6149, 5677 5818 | 0.94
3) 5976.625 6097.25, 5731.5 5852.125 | 0.96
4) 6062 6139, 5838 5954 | 0.97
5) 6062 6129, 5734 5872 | 0.95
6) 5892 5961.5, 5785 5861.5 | 0.97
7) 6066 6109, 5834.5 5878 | 0.97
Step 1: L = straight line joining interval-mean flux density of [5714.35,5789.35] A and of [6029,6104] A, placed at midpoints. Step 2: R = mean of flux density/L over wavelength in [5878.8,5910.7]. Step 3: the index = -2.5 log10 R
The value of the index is 0.04 mag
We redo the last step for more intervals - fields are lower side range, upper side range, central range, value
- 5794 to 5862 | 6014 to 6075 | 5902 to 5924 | 0.01 mag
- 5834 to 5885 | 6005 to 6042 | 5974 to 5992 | 0.01 mag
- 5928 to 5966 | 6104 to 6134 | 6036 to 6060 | -0.01 mag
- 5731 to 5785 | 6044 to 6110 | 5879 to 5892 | 0.05 mag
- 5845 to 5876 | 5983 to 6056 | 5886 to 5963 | 0.02 mag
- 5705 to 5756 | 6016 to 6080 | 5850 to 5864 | 0.01 mag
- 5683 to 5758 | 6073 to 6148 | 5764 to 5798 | -0.01 mag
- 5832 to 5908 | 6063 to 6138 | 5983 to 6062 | -0.01 mag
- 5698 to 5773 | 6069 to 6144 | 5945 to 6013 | -0.01 mag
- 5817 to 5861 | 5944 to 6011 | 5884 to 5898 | 0.09 mag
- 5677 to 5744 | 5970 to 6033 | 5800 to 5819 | -0.01 mag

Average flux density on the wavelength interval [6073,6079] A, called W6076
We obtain 8.63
